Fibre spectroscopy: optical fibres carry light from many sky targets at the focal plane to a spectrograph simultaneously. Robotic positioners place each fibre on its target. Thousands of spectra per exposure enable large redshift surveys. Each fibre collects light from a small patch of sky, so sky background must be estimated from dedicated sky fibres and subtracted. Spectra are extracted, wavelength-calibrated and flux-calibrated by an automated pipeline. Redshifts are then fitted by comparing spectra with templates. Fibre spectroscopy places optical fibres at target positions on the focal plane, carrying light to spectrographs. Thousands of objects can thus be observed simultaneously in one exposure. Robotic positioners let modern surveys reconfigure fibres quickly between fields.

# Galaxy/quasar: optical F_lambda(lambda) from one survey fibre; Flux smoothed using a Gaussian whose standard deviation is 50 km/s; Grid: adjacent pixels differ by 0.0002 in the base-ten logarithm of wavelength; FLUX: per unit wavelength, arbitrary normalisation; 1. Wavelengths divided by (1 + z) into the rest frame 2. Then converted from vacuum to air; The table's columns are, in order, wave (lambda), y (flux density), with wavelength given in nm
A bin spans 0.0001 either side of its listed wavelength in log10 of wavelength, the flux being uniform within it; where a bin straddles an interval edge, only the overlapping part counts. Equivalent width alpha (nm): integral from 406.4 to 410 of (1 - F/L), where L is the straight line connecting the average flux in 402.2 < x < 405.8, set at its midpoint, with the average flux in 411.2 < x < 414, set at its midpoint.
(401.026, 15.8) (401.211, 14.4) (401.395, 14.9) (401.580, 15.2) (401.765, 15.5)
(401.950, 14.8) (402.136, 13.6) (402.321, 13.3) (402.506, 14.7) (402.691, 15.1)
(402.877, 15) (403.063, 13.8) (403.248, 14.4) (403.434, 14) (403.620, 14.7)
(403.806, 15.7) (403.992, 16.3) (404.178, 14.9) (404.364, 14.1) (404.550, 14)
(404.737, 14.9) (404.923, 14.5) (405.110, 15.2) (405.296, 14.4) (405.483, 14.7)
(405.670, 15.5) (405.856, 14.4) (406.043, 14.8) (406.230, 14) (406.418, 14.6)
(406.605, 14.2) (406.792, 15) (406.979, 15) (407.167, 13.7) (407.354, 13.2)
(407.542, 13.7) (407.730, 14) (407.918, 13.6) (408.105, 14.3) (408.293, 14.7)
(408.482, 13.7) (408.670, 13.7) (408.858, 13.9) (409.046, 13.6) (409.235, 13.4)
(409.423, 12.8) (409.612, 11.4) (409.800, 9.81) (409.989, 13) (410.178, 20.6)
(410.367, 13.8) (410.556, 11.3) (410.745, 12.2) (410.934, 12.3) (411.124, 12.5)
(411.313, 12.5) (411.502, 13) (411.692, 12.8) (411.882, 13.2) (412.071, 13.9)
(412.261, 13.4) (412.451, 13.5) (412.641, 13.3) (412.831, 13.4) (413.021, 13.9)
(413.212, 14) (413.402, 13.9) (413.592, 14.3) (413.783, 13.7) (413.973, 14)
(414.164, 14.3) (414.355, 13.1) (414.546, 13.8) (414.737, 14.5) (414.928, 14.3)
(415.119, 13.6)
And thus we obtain 0.14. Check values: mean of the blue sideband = 14.7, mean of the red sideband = 13.5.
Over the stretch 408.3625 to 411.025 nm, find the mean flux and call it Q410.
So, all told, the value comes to 13.3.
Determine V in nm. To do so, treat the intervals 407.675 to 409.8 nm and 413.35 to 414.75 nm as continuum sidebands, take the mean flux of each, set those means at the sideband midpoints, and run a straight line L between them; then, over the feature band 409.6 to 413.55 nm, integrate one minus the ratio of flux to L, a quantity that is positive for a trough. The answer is 0.11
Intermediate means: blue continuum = 13.4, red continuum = 13.9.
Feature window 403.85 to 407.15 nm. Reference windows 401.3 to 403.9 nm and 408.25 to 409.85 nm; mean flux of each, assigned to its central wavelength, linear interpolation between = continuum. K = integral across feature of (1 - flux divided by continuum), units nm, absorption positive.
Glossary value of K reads -0.19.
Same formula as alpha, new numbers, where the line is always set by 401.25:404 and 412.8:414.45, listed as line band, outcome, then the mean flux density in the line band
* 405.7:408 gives 0.023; 14.2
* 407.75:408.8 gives 0.019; 14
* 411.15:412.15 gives 0.070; 13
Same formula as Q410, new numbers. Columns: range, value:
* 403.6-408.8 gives 14.5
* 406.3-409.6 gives 13.9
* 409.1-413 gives 13.1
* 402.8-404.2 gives 14.8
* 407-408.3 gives 13.9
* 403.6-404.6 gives 15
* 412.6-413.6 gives 13.8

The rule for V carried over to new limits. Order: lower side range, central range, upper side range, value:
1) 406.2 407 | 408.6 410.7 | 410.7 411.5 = -0.04 nm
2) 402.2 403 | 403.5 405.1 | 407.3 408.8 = -0.07 nm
